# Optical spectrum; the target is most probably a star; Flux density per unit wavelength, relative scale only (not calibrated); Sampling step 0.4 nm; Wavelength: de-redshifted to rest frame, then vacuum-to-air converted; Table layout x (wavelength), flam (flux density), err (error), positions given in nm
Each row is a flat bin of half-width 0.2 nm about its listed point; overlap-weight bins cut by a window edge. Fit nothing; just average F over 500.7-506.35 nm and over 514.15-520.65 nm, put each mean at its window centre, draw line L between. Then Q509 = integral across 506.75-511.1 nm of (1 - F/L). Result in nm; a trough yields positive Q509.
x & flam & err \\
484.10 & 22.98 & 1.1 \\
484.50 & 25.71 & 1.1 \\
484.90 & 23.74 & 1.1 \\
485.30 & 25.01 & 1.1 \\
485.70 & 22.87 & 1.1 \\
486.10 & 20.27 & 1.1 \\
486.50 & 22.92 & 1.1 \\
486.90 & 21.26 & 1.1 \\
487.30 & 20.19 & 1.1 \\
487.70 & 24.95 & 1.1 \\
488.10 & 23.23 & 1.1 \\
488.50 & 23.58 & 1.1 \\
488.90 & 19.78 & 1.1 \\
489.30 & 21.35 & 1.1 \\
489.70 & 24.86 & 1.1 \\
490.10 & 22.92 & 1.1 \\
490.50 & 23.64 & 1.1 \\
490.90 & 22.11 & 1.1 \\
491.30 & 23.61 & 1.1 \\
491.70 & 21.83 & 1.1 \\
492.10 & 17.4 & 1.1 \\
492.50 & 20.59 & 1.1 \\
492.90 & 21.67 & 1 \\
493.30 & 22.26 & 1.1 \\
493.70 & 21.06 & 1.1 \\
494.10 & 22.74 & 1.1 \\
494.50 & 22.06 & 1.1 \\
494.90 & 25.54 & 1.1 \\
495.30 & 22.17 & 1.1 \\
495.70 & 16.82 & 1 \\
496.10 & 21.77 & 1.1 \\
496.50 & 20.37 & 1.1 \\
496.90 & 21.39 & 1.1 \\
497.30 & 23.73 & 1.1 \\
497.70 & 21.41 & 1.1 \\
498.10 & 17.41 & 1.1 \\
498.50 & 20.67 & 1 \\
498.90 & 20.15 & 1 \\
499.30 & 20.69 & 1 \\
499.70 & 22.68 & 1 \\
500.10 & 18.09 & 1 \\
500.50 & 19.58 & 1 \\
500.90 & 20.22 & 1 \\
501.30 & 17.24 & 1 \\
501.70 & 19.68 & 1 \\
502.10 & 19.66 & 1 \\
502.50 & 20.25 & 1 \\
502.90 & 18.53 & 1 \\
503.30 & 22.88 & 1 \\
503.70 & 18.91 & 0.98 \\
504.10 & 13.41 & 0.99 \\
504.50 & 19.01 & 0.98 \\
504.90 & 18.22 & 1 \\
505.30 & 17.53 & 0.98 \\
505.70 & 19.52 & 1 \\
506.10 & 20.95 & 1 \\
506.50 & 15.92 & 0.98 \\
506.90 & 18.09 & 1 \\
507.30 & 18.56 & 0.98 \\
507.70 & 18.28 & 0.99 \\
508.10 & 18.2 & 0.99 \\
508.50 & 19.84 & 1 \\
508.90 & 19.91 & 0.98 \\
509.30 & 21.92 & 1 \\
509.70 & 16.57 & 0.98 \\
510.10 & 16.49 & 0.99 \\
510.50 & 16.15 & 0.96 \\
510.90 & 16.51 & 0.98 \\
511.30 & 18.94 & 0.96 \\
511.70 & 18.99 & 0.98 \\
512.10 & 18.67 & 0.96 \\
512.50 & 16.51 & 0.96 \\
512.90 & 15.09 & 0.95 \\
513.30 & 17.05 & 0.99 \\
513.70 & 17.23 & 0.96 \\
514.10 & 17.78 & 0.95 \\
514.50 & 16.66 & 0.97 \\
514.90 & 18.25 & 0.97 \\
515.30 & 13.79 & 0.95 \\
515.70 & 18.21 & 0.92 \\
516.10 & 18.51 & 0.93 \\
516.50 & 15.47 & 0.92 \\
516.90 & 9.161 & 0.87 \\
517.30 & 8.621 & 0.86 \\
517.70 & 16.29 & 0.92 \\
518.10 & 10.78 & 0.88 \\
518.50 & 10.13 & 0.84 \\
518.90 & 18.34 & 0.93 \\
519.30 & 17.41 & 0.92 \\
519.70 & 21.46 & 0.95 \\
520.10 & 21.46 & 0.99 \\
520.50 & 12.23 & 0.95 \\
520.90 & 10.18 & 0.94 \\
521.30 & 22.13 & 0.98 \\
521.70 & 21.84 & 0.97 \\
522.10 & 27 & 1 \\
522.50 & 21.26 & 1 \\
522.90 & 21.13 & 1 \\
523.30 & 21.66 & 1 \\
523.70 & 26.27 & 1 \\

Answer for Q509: -0.148 nm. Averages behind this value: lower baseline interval 19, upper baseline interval 15.5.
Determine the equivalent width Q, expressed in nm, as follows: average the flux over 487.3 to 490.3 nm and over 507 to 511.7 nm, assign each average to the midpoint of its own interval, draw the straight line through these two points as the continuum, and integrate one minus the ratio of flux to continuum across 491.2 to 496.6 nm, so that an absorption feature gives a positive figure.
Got 0.07 nm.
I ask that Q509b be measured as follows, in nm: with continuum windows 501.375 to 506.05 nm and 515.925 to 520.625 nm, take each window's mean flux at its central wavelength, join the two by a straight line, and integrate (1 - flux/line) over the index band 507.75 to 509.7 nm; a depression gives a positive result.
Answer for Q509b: -0.21 nm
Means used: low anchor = 18.9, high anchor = 15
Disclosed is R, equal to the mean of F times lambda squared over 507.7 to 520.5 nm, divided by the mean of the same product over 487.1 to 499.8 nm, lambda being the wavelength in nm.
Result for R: 0.84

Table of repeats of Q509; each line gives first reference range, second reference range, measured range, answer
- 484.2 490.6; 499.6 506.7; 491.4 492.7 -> 0.090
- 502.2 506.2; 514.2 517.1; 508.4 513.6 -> -0.239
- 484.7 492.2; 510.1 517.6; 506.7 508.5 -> -0.072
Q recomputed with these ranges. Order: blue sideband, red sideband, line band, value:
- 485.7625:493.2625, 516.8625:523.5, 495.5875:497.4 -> 0.009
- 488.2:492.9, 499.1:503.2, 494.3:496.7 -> -0.059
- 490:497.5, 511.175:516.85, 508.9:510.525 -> -0.019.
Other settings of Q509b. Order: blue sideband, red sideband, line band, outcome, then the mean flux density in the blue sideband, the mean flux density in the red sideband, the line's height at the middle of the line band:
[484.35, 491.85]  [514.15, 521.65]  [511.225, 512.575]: -0.10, 22.8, 15.7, 17.1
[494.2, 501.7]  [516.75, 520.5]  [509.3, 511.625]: -0.05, 20.7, 14.8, 17.1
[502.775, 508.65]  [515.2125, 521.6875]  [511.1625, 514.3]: -0.12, 18.5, 15.5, 16.8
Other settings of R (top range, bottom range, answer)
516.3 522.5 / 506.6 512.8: 0.94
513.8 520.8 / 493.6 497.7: 0.78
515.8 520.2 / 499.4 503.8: 0.82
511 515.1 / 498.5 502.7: 0.92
